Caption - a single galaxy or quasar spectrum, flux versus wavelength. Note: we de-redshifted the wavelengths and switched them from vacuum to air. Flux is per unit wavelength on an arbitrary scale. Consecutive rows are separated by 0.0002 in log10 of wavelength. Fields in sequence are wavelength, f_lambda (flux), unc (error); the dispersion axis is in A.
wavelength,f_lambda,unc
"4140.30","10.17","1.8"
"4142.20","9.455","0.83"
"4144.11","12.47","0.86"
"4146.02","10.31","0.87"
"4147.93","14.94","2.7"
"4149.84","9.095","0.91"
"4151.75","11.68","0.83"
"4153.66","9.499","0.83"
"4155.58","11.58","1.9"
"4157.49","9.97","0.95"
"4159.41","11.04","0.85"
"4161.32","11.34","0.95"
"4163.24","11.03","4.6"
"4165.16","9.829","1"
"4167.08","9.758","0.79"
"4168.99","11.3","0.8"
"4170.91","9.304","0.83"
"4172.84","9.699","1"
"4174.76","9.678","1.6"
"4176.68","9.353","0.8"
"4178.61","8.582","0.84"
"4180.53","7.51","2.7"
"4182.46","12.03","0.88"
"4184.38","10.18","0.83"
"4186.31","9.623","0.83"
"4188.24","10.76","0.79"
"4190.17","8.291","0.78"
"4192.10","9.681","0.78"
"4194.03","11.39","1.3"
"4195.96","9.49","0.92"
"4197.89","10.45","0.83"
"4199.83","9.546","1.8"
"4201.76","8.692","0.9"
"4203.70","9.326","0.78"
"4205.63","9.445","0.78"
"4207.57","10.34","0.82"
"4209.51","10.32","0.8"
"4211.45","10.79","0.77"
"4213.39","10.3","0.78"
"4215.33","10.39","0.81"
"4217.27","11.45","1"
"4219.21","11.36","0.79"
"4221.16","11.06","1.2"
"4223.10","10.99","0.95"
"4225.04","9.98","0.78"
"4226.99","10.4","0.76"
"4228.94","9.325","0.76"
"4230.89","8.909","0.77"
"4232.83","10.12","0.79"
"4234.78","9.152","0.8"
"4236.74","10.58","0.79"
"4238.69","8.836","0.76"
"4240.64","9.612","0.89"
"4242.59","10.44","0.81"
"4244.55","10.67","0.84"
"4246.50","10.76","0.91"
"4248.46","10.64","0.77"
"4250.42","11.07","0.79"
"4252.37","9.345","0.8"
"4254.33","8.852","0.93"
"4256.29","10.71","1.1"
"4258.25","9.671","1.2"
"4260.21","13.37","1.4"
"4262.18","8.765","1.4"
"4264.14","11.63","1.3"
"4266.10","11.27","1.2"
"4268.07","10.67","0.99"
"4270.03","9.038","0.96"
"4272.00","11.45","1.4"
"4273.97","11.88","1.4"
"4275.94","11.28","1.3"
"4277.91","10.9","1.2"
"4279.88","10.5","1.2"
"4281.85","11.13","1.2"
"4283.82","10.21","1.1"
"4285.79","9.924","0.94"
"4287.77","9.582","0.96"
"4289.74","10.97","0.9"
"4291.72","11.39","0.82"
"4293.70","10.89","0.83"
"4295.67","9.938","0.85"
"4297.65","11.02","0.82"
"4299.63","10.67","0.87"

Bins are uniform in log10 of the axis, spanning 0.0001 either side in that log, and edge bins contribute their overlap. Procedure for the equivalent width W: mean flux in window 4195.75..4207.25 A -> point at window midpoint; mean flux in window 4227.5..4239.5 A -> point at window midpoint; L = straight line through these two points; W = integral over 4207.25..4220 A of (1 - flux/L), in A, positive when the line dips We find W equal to -1.6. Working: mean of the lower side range 9.54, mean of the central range 10.7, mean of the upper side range 9.53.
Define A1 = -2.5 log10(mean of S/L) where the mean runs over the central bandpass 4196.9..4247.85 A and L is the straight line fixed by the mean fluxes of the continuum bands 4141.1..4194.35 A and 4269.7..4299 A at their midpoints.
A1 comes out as 0.04 mag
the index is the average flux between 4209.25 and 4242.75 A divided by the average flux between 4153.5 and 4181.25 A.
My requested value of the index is 1.02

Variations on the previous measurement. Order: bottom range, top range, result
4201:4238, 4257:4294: 1.06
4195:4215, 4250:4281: 1.08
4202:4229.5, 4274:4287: 1.04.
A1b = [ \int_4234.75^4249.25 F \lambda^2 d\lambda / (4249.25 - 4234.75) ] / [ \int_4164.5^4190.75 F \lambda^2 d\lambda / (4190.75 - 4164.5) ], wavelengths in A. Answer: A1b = 1.07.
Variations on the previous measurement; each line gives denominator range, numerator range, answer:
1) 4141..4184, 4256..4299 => 1.09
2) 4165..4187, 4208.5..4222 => 1.13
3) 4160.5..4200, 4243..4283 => 1.12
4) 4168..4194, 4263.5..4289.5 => 1.15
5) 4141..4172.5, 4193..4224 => 0.98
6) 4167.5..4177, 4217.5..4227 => 1.12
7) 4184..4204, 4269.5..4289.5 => 1.13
